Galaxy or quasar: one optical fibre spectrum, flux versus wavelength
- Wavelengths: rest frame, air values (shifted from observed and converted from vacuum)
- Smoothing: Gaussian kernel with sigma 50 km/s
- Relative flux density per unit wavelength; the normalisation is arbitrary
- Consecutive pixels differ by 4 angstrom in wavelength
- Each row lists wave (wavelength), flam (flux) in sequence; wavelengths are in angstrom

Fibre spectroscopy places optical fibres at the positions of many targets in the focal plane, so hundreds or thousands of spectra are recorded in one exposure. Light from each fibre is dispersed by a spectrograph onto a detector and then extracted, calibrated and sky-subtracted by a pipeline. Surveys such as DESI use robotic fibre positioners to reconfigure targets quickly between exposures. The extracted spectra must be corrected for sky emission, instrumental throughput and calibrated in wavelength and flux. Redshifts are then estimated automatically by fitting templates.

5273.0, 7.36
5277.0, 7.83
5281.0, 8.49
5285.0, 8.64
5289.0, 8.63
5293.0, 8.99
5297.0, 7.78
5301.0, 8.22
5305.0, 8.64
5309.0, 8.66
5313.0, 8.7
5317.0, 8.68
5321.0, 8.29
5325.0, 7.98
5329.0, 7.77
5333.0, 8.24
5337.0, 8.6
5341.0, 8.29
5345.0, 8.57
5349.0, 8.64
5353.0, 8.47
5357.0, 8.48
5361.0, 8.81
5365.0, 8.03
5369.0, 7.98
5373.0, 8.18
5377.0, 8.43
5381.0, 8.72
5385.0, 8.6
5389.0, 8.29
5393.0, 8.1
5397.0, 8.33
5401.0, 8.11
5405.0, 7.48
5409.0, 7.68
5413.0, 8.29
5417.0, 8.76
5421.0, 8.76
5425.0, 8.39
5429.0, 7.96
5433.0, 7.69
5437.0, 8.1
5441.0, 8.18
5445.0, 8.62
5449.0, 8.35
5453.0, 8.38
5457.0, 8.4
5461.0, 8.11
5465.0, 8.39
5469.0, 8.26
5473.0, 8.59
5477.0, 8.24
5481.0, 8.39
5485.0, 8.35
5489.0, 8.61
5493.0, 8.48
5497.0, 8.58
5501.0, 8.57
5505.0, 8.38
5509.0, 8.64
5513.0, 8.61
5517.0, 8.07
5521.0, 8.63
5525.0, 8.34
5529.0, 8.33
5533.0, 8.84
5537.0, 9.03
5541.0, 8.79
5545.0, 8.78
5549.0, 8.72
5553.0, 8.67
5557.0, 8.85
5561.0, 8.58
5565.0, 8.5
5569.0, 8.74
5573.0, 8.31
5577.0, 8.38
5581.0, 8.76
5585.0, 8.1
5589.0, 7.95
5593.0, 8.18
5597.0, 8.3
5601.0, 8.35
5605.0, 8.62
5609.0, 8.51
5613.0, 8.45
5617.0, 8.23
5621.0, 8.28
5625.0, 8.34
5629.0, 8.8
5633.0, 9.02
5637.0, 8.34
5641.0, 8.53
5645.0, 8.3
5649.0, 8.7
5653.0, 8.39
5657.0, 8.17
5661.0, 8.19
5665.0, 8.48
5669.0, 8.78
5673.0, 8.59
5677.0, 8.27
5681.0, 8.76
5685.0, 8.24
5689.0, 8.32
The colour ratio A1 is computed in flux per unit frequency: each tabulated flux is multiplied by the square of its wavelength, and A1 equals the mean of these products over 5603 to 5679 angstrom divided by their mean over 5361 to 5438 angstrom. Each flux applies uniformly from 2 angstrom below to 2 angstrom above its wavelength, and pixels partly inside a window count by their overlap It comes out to 1.1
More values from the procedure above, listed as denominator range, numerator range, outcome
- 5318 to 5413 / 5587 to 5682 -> 1.13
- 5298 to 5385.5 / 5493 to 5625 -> 1.10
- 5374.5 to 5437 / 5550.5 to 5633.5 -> 1.10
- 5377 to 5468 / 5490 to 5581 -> 1.08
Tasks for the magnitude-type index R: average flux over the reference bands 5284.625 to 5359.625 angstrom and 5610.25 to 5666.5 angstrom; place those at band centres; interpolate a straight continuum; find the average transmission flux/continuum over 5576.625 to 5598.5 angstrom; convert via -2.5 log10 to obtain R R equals 0.02 mag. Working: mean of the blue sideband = 8.43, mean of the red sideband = 8.44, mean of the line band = 8.27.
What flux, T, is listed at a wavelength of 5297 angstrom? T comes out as 7.78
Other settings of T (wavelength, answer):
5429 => 7.96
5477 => 8.24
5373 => 8.18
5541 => 8.79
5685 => 8.24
